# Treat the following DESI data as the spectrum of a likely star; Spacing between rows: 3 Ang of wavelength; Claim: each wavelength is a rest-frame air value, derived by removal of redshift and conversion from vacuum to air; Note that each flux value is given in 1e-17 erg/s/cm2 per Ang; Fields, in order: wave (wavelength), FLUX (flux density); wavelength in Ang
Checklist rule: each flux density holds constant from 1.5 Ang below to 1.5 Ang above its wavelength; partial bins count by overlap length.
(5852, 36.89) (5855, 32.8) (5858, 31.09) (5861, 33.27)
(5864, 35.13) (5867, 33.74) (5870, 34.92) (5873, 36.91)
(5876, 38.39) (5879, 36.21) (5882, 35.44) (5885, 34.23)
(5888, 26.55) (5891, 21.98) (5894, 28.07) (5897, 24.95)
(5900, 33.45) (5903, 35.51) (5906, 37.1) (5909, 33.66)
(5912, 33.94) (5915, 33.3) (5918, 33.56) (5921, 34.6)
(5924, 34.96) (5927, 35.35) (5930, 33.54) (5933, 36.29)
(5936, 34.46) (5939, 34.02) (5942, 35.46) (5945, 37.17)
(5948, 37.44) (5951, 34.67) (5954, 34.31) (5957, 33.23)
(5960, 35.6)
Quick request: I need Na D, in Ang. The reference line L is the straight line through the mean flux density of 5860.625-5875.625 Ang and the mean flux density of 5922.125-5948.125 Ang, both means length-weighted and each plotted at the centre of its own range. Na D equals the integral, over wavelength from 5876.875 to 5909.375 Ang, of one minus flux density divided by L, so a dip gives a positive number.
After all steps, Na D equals 3.3 Ang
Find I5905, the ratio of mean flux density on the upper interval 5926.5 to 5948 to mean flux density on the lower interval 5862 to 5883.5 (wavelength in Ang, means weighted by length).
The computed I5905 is 1.0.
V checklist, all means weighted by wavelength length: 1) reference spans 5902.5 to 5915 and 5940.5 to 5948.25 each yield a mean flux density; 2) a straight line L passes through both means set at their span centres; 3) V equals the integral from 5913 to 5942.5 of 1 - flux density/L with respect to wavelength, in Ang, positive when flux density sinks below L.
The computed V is 1.0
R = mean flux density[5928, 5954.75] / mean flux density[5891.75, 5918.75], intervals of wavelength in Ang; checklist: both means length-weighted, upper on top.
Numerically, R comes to 1.09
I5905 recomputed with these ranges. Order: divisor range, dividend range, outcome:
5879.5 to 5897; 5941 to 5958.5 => 1.21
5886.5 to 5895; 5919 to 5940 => 1.37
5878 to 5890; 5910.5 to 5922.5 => 1.04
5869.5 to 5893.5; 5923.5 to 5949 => 1.08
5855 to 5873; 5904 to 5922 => 1.02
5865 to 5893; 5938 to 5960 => 1.06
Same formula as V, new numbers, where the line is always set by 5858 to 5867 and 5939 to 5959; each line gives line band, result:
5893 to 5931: 1.4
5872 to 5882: -0.9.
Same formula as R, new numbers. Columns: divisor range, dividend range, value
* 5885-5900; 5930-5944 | 1.29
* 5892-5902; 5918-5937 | 1.21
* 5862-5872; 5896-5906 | 0.94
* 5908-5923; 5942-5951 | 1.08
